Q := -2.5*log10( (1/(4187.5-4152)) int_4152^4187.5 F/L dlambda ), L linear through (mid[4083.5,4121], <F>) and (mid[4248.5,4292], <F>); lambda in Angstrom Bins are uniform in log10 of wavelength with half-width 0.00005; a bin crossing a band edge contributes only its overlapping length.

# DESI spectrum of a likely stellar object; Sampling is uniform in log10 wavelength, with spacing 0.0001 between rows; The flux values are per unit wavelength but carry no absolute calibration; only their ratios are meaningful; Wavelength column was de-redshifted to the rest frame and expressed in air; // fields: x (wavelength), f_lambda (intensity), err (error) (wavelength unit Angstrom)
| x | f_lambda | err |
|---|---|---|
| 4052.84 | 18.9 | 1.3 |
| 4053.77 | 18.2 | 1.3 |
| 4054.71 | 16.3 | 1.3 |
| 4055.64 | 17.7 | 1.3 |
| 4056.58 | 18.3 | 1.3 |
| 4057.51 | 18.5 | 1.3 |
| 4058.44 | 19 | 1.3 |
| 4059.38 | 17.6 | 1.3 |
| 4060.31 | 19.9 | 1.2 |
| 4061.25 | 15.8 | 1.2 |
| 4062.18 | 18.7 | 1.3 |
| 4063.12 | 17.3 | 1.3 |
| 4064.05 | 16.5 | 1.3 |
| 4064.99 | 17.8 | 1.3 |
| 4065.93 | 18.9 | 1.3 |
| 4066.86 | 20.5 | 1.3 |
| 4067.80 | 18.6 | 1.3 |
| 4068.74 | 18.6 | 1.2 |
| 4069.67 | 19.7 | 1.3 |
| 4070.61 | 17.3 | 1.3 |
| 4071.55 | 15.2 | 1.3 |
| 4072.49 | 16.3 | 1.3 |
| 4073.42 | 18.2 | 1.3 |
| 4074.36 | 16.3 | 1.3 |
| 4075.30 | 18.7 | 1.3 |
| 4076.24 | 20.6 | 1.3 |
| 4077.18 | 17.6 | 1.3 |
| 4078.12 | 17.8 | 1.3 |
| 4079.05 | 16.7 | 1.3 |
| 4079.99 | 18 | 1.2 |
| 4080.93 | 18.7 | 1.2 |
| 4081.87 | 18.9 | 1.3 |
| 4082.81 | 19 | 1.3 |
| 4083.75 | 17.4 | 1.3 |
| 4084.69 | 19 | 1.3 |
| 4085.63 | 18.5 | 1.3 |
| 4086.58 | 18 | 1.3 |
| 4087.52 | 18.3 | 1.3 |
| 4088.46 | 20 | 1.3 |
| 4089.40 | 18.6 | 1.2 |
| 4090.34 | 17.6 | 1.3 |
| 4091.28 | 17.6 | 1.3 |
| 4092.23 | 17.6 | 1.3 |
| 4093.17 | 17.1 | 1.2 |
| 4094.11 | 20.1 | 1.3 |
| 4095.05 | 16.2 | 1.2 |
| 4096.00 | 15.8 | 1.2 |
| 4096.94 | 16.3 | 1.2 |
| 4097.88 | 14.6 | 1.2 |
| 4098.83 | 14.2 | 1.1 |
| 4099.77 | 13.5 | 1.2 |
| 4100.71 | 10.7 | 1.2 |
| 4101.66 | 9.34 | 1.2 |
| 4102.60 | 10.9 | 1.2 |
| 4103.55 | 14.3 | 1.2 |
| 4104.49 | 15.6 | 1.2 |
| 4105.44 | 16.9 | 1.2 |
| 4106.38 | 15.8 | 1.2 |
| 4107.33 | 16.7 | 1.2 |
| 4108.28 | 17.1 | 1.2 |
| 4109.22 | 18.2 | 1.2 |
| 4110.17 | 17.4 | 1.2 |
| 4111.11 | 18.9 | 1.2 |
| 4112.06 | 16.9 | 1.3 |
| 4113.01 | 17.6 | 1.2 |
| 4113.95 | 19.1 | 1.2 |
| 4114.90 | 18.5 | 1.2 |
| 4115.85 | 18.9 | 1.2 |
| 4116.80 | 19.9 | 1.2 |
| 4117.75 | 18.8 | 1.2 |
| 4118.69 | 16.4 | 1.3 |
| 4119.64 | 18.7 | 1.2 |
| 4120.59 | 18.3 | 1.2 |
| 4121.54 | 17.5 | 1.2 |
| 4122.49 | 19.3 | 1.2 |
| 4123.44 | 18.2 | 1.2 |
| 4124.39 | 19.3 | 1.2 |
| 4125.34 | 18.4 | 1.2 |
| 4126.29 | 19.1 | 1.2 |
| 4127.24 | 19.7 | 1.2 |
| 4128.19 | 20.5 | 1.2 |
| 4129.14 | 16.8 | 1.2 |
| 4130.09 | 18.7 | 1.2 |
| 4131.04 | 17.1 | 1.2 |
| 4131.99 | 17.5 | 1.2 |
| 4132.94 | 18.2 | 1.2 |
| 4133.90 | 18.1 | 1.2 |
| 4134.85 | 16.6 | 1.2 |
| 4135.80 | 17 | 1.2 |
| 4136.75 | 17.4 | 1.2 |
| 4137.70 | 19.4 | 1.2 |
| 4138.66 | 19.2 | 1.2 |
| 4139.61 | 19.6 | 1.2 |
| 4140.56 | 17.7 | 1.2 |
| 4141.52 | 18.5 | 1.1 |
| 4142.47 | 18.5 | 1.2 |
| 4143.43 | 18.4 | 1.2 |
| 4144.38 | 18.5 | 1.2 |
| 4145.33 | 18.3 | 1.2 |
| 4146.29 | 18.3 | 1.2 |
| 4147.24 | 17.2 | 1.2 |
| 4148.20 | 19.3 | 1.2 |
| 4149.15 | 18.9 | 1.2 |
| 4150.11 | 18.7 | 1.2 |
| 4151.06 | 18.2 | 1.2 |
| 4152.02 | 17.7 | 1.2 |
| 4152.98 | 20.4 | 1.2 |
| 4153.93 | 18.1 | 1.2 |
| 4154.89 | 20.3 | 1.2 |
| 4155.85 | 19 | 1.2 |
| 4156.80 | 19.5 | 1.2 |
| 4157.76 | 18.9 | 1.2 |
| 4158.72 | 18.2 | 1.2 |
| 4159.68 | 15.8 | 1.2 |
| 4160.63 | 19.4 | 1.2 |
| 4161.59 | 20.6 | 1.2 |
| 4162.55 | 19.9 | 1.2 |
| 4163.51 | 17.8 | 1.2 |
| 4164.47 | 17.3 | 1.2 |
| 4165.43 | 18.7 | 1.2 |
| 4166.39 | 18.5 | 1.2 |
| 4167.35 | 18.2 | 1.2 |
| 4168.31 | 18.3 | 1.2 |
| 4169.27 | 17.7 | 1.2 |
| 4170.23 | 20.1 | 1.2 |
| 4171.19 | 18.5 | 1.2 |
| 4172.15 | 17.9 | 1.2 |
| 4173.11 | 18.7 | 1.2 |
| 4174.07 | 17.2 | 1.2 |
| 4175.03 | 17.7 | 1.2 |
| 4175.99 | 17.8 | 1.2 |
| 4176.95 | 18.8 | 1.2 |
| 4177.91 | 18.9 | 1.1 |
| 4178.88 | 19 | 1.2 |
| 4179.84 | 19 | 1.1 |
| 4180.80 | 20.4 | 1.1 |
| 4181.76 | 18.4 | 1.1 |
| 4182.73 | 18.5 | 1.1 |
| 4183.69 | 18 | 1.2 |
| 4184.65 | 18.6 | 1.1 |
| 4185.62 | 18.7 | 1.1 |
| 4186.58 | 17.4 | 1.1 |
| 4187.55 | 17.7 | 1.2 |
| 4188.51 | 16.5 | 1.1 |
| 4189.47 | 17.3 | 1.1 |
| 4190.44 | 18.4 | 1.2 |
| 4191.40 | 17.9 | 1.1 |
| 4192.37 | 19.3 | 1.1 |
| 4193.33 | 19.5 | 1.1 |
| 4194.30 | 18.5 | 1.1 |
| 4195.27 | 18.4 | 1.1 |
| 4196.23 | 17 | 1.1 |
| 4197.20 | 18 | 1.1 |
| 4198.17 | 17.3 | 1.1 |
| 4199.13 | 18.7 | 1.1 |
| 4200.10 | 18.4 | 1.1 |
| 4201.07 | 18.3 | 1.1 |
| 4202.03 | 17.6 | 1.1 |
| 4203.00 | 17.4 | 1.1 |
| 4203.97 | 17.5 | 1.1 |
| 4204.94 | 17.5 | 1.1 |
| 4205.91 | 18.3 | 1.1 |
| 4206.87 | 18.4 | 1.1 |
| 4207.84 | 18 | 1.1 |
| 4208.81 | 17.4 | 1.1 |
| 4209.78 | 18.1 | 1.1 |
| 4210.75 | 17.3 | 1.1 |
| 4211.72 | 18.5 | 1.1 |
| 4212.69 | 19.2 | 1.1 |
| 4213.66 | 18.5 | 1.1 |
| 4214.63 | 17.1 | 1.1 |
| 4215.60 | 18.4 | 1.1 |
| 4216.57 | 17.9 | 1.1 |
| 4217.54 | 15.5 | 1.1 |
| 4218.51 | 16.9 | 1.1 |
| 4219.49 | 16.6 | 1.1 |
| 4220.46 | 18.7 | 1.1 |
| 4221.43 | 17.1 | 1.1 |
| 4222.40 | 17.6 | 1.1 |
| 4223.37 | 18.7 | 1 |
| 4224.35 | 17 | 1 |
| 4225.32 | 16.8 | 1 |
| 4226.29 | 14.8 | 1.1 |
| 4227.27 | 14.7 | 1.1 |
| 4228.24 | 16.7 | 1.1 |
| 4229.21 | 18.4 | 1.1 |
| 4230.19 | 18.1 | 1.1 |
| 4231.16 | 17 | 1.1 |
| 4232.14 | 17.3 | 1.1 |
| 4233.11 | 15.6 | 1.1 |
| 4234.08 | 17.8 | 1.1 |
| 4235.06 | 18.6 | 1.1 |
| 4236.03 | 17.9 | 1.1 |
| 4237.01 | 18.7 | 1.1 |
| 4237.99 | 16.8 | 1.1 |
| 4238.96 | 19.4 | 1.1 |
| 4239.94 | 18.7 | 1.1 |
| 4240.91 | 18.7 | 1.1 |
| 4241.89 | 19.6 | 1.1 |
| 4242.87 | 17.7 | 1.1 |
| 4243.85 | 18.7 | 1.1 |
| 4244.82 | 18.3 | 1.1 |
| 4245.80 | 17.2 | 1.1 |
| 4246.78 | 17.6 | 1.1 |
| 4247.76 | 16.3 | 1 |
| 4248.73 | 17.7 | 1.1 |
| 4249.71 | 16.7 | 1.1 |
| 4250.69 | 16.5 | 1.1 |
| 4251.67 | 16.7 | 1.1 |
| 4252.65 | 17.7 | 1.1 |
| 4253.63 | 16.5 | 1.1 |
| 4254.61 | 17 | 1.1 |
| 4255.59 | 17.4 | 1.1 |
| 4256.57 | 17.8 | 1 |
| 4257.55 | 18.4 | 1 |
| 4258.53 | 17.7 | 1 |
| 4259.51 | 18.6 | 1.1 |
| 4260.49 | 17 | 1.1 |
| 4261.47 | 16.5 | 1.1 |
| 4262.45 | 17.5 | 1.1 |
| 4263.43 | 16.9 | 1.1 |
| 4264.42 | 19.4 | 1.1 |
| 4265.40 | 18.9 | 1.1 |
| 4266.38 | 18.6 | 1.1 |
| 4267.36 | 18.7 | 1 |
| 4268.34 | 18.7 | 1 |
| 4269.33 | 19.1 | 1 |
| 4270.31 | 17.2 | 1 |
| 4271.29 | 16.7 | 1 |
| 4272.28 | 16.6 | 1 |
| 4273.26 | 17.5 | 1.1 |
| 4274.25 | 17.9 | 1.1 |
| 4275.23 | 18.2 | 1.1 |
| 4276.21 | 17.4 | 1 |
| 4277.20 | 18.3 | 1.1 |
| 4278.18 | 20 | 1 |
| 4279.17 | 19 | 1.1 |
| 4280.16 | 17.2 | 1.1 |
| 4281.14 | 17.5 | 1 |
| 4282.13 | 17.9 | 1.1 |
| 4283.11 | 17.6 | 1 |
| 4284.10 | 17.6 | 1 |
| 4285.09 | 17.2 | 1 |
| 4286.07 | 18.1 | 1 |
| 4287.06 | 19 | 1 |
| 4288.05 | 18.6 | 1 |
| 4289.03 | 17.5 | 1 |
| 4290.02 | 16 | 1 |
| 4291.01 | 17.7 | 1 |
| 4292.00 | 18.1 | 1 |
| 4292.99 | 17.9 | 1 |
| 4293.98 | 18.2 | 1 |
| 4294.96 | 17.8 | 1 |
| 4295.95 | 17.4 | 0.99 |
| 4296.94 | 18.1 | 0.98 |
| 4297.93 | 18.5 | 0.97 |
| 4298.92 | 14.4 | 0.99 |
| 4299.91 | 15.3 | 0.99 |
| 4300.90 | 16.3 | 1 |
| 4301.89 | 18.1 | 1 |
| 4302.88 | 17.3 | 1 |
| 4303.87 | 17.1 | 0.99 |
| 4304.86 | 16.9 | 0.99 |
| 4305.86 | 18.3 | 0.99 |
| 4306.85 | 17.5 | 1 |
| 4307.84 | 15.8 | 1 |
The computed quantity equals -0.08 mag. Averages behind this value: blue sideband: 16.9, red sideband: 17.7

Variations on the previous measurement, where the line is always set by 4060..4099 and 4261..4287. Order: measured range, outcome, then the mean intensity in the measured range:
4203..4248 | 0.017 mag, 17.6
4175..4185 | -0.048 mag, 18.7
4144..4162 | -0.049 mag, 18.7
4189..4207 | -0.011 mag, 18.1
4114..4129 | -0.051 mag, 18.7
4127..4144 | -0.023 mag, 18.3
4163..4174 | -0.024 mag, 18.3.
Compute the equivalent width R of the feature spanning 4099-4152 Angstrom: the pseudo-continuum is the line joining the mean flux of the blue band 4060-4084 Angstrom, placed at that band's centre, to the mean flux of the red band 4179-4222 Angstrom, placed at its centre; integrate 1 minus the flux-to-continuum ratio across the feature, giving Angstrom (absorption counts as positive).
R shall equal 1.4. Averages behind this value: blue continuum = 18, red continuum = 18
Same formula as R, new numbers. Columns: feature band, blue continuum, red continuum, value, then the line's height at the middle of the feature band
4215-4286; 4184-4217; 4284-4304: 0.31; 17.7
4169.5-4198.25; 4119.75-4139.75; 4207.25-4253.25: -0.63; 17.9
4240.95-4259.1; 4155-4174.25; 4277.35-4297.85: 0.57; 18.1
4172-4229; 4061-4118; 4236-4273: -0.83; 17.6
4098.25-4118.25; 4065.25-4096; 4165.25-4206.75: 2.22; 18.2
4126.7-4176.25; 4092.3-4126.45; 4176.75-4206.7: -2.59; 17.5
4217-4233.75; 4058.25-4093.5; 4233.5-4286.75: 0.91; 17.9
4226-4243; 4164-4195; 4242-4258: 0.02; 17.6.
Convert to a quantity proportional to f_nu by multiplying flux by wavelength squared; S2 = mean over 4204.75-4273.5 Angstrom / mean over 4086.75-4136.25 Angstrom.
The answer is 1.1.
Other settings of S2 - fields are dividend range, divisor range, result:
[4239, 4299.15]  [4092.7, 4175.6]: 1.07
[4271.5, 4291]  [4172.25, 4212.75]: 1.02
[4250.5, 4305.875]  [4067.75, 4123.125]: 1.12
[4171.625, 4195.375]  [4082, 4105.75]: 1.17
